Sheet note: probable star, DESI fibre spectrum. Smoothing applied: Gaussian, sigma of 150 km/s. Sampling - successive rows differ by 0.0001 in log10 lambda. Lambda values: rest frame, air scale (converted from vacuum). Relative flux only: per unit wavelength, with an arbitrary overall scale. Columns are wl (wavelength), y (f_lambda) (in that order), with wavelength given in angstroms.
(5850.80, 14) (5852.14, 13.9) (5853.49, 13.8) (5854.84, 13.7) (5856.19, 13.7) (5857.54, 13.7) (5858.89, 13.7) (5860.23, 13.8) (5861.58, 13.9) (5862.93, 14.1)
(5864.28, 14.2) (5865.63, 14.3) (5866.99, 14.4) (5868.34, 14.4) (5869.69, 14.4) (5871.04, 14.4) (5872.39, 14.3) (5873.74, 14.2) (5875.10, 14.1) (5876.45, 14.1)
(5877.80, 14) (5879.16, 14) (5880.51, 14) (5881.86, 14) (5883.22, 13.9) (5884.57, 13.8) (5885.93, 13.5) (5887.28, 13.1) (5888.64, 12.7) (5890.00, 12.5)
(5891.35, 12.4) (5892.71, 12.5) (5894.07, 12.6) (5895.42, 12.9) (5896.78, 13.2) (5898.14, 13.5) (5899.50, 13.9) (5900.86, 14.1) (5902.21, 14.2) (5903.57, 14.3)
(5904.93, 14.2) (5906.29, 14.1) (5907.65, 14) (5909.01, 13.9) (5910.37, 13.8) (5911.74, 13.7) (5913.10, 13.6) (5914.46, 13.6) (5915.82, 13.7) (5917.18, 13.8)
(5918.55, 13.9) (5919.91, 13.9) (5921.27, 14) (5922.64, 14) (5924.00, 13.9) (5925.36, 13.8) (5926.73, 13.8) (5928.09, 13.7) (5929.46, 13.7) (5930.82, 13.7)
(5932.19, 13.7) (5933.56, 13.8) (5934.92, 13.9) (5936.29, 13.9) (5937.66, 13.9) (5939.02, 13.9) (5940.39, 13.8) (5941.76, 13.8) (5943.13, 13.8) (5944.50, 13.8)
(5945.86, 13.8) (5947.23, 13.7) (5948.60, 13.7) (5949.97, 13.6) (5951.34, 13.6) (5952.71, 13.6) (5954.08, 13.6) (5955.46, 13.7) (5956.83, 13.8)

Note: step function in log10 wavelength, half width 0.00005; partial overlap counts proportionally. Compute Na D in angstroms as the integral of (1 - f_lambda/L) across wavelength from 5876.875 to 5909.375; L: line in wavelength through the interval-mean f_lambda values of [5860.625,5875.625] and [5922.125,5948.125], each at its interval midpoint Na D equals 1.2 angstroms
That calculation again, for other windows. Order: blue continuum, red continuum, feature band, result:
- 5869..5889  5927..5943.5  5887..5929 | 0.8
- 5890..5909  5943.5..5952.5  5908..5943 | -0.5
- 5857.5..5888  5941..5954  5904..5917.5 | 0.0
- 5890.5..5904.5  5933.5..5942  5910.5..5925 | -0.2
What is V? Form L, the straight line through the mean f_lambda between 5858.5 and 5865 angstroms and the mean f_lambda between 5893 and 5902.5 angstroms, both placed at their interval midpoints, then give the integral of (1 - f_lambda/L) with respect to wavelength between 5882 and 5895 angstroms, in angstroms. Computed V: 0.5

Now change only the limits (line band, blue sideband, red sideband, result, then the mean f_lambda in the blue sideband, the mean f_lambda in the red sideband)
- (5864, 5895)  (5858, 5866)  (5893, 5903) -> 0.1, 14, 13.5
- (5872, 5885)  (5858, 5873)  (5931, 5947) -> 0.1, 14.2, 13.8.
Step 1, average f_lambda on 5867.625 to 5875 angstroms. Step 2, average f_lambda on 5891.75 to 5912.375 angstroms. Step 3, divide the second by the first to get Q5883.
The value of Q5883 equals 1.0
